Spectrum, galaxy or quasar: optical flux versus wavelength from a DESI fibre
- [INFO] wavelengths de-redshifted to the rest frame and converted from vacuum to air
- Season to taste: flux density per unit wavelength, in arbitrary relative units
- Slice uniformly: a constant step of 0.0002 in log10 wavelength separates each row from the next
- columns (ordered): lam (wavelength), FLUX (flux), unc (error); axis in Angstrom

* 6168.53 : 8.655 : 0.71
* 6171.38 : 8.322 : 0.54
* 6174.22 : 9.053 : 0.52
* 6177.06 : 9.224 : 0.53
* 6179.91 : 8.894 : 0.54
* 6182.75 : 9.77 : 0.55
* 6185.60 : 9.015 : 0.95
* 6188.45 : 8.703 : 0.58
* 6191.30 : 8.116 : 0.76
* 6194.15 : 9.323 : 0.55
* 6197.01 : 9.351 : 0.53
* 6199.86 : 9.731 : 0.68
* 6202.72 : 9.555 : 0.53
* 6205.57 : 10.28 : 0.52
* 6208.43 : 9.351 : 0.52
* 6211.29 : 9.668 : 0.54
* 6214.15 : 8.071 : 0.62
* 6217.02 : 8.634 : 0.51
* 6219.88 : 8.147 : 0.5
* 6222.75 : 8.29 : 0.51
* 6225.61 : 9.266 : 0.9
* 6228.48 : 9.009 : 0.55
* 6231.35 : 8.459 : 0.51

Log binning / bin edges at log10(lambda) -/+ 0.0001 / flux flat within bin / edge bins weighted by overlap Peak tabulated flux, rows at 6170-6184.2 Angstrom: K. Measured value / 9.77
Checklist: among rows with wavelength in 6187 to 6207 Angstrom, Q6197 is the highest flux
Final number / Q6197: 10.28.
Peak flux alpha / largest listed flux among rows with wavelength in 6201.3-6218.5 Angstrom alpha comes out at 10.28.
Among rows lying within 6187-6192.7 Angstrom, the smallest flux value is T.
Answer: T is 8.116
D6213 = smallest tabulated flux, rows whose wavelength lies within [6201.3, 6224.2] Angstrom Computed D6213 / 8.071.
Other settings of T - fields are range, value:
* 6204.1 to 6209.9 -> 9.351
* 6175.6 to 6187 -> 8.894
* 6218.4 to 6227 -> 8.147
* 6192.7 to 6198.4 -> 9.323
